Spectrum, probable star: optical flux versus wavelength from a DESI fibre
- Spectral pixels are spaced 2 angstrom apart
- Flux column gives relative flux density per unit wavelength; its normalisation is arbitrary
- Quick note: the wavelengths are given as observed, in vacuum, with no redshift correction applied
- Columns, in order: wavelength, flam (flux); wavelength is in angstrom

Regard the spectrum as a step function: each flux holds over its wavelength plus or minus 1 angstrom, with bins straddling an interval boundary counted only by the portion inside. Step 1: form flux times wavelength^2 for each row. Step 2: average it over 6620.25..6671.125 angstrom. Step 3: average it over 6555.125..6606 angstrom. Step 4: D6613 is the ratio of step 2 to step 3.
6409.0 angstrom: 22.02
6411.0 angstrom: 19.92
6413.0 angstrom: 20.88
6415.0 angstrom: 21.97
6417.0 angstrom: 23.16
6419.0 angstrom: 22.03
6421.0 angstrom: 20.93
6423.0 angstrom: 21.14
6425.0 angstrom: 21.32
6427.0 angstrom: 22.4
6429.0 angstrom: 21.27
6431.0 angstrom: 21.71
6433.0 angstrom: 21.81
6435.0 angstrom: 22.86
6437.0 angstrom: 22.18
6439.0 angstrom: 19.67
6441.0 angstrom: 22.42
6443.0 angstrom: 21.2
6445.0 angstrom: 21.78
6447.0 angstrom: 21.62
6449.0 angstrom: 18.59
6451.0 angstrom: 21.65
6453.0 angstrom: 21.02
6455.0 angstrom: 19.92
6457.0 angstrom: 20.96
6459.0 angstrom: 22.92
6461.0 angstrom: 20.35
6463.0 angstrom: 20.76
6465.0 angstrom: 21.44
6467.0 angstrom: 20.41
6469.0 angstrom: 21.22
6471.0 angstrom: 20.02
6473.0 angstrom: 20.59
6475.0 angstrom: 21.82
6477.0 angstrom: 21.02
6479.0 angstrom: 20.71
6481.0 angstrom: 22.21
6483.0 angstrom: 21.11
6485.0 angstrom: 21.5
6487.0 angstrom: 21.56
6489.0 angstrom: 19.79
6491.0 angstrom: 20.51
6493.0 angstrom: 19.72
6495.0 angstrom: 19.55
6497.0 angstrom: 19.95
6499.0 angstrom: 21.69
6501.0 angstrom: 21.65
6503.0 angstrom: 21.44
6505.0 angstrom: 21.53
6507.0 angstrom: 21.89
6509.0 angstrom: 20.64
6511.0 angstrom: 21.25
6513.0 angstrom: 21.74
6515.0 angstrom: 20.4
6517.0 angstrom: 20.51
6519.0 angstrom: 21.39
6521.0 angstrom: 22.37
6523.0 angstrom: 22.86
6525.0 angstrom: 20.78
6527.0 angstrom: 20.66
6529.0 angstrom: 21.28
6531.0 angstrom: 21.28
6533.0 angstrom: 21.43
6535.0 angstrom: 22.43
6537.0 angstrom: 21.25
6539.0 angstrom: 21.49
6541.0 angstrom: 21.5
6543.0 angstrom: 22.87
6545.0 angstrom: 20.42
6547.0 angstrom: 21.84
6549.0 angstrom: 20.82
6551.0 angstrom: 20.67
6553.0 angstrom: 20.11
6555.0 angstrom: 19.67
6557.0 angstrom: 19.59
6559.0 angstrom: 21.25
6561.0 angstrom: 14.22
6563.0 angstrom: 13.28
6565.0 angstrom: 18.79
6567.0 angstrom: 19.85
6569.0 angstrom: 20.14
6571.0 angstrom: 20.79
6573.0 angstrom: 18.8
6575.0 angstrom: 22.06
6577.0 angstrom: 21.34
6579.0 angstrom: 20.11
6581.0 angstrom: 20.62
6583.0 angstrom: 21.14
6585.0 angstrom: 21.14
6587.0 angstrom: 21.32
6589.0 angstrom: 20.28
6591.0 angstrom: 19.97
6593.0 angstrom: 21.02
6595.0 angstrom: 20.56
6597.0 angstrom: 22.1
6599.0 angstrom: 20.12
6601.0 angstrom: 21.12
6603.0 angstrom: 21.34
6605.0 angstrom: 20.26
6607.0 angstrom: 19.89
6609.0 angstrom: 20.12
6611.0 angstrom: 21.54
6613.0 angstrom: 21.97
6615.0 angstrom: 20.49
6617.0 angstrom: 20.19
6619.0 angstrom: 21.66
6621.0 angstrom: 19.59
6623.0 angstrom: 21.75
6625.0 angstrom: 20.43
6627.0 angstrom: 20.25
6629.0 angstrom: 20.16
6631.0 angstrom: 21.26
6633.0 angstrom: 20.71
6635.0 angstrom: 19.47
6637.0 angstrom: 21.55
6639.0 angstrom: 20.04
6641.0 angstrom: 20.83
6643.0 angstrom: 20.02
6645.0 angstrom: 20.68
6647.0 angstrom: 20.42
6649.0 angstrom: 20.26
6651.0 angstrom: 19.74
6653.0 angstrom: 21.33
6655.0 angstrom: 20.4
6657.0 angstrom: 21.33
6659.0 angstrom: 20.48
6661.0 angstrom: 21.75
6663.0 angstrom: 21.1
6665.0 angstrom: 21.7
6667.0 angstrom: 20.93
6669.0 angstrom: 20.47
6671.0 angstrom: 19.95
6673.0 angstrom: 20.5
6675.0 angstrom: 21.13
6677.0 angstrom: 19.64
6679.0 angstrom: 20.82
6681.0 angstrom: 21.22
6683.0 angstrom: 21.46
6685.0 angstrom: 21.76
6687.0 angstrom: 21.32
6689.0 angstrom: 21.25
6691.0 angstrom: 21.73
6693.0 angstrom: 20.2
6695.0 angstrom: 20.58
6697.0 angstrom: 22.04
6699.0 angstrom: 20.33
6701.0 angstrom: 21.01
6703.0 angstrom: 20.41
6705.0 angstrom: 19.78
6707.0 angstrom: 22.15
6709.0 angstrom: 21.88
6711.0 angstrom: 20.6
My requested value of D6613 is 1.05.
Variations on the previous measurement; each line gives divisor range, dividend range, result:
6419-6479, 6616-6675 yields 1.03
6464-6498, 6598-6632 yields 1.04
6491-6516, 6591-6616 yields 1.03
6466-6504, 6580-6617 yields 1.03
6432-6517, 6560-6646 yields 1.00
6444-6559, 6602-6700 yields 1.03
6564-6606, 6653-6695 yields 1.04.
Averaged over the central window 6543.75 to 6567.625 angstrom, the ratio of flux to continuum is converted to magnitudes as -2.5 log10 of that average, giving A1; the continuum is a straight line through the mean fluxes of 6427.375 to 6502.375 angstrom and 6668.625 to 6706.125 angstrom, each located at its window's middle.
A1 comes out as 0.09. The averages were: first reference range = 21.1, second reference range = 20.8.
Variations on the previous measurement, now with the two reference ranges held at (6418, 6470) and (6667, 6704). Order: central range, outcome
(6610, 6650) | 0.016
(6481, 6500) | 0.027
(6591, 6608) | 0.014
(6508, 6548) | -0.014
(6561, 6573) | 0.158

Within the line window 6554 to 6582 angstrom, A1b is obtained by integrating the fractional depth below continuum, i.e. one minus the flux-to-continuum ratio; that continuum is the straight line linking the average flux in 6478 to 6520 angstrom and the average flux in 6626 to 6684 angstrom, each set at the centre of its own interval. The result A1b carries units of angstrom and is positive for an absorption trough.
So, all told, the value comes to 2.05 angstrom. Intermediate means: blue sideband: 21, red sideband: 20.7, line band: 19.3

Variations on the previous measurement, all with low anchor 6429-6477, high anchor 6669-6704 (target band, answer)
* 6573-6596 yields 0.3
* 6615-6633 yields 0.3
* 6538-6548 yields -0.3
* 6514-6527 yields -0.1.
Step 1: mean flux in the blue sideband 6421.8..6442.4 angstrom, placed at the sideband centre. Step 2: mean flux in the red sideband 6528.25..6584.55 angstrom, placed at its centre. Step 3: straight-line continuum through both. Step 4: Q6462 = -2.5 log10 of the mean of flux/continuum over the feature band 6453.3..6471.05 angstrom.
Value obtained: 0.02 mag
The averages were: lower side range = 21.7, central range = 20.9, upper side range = 20.3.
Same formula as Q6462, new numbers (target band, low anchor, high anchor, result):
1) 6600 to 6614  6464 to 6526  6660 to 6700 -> 0.01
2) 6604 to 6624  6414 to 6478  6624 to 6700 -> 0.01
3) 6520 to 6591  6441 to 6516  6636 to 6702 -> 0.02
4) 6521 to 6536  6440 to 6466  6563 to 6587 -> -0.05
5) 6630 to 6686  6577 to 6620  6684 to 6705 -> 0.01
